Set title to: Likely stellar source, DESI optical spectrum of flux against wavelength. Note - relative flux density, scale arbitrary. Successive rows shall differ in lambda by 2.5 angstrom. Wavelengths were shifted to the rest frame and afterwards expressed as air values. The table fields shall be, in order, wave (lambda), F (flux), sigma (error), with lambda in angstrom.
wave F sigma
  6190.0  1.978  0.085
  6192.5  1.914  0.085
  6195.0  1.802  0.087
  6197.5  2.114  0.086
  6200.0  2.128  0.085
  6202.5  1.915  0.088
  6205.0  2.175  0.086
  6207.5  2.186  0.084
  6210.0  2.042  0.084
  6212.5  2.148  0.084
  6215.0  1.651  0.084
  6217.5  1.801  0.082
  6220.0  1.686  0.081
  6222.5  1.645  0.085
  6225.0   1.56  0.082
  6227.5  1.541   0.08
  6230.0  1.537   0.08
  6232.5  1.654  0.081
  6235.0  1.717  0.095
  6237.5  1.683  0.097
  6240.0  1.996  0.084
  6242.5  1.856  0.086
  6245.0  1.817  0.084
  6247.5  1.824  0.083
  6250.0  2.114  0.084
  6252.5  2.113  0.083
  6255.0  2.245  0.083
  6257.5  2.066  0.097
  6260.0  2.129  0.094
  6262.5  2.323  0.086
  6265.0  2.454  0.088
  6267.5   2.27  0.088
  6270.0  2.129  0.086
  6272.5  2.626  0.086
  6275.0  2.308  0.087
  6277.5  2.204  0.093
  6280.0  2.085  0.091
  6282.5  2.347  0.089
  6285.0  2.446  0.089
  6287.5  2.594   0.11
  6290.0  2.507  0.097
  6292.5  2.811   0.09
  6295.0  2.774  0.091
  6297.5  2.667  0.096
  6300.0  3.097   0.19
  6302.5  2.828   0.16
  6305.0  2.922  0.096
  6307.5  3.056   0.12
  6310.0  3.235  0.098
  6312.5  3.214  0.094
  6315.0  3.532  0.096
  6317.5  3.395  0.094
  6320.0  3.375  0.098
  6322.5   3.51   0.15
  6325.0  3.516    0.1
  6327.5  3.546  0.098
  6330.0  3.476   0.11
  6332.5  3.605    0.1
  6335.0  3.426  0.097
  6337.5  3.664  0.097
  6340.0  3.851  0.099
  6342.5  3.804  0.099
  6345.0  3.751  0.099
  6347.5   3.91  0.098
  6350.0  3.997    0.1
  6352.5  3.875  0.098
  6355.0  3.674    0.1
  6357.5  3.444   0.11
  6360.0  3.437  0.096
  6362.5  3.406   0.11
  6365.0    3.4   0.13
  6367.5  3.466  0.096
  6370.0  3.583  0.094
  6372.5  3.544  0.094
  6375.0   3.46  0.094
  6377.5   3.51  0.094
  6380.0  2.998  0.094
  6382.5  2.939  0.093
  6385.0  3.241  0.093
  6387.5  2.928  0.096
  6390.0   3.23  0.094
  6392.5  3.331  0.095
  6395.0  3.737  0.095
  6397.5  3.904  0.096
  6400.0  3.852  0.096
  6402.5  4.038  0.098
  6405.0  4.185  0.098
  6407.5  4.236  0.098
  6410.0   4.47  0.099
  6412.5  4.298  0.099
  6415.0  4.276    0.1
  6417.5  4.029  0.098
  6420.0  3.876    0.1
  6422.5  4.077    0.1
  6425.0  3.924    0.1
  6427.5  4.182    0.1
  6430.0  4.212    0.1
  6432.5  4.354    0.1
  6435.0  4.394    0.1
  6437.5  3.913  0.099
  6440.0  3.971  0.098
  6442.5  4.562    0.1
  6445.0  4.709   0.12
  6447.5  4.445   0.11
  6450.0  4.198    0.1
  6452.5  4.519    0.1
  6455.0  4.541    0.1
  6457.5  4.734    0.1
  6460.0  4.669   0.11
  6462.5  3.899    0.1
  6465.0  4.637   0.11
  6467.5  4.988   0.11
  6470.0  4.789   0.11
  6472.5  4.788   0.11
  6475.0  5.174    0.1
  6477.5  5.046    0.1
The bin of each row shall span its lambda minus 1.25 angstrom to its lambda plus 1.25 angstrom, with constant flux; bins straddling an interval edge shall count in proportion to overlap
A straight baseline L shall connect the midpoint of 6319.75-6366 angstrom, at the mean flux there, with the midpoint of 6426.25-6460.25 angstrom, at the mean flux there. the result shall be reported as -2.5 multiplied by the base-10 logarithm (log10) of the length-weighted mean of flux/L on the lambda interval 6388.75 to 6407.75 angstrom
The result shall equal 0.07 mag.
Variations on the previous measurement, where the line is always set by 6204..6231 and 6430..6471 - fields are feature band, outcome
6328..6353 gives -0.16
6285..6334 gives -0.09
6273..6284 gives 0.11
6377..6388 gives 0.18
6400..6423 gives -0.04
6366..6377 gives 0.01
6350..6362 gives -0.08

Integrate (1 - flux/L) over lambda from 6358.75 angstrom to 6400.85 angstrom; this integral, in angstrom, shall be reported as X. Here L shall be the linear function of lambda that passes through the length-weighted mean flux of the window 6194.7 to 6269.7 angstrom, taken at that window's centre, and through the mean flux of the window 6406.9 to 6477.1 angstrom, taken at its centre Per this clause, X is 3.0 angstrom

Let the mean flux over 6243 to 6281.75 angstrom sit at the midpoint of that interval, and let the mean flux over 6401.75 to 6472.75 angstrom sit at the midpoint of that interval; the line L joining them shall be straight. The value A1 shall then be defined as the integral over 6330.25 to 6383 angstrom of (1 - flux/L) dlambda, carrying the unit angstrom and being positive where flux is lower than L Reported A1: -3.9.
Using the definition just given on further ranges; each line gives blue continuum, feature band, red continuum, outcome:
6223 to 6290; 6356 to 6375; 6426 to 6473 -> -0.36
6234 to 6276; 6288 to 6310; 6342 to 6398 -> -1.77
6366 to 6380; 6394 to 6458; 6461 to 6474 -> -1.51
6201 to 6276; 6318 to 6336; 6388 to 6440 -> -2.95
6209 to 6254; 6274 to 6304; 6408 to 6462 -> -0.59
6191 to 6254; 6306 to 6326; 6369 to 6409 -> -3.79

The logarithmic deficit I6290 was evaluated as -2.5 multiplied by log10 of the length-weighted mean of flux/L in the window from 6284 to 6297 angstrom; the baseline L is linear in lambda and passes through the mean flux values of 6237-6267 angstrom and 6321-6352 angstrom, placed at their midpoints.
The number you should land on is 0.07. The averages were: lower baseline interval 2.07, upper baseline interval 3.67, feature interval 2.63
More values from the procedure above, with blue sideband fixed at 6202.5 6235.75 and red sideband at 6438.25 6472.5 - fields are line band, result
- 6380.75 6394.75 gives 0.18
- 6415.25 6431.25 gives 0.02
